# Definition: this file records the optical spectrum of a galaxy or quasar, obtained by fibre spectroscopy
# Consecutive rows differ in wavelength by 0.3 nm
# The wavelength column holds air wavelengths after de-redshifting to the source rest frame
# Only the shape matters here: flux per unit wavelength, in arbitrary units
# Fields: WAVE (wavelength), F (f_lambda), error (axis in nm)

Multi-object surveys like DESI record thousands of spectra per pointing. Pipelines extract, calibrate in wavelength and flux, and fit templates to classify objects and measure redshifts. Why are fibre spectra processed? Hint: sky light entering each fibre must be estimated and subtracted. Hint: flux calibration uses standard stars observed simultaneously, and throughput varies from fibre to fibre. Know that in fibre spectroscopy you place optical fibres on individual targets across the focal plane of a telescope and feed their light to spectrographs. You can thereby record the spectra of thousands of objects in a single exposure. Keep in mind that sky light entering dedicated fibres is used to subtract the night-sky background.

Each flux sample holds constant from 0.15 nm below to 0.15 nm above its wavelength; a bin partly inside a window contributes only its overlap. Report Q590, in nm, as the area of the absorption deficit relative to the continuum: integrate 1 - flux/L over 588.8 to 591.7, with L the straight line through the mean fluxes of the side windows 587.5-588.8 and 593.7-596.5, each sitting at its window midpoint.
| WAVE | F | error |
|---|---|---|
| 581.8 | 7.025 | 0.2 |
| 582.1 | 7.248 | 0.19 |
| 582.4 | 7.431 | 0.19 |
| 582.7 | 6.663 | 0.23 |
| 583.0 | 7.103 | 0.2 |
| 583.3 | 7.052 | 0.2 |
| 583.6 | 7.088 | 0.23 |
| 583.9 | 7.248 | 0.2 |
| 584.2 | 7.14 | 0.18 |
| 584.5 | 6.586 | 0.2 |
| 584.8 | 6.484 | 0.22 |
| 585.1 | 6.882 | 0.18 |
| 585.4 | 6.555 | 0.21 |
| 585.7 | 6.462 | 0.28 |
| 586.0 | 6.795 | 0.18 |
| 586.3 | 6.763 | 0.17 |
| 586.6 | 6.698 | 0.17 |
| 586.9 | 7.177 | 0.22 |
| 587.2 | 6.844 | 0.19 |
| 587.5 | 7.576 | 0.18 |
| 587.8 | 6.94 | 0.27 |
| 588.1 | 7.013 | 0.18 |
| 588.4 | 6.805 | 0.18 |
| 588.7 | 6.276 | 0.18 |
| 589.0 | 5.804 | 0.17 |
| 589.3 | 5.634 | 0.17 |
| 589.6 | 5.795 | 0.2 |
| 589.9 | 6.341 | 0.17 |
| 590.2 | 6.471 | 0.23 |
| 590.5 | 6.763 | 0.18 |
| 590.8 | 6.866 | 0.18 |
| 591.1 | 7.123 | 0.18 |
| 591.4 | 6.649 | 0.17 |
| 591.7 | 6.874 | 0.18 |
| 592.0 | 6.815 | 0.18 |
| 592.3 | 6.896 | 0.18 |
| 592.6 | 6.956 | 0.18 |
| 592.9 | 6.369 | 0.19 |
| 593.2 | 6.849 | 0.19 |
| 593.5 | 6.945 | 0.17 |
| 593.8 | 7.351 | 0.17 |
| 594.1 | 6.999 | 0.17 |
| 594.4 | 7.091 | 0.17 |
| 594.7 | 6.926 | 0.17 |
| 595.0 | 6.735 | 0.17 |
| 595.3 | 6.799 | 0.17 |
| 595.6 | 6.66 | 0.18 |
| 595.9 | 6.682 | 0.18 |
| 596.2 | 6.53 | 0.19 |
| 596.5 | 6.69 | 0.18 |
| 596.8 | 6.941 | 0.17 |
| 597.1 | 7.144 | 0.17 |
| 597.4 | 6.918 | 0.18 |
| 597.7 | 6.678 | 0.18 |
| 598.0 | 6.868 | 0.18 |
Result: 0.19 nm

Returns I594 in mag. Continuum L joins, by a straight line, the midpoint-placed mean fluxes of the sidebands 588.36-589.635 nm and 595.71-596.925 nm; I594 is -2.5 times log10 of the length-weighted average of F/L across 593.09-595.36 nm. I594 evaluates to -0.07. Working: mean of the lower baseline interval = 6.02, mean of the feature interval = 6.97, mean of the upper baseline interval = 6.7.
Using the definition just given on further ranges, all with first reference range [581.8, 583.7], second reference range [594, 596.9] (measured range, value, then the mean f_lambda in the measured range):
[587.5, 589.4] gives 0.07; 6.52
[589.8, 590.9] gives 0.05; 6.61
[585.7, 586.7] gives 0.05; 6.71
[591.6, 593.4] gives 0.01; 6.8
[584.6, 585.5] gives 0.06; 6.64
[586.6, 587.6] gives -0.02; 7.1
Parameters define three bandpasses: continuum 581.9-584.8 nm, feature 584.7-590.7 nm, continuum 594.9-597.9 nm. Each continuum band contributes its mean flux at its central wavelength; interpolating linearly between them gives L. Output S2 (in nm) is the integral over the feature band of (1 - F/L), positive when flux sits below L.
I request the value 0.29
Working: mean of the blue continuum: 7.03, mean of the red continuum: 6.78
